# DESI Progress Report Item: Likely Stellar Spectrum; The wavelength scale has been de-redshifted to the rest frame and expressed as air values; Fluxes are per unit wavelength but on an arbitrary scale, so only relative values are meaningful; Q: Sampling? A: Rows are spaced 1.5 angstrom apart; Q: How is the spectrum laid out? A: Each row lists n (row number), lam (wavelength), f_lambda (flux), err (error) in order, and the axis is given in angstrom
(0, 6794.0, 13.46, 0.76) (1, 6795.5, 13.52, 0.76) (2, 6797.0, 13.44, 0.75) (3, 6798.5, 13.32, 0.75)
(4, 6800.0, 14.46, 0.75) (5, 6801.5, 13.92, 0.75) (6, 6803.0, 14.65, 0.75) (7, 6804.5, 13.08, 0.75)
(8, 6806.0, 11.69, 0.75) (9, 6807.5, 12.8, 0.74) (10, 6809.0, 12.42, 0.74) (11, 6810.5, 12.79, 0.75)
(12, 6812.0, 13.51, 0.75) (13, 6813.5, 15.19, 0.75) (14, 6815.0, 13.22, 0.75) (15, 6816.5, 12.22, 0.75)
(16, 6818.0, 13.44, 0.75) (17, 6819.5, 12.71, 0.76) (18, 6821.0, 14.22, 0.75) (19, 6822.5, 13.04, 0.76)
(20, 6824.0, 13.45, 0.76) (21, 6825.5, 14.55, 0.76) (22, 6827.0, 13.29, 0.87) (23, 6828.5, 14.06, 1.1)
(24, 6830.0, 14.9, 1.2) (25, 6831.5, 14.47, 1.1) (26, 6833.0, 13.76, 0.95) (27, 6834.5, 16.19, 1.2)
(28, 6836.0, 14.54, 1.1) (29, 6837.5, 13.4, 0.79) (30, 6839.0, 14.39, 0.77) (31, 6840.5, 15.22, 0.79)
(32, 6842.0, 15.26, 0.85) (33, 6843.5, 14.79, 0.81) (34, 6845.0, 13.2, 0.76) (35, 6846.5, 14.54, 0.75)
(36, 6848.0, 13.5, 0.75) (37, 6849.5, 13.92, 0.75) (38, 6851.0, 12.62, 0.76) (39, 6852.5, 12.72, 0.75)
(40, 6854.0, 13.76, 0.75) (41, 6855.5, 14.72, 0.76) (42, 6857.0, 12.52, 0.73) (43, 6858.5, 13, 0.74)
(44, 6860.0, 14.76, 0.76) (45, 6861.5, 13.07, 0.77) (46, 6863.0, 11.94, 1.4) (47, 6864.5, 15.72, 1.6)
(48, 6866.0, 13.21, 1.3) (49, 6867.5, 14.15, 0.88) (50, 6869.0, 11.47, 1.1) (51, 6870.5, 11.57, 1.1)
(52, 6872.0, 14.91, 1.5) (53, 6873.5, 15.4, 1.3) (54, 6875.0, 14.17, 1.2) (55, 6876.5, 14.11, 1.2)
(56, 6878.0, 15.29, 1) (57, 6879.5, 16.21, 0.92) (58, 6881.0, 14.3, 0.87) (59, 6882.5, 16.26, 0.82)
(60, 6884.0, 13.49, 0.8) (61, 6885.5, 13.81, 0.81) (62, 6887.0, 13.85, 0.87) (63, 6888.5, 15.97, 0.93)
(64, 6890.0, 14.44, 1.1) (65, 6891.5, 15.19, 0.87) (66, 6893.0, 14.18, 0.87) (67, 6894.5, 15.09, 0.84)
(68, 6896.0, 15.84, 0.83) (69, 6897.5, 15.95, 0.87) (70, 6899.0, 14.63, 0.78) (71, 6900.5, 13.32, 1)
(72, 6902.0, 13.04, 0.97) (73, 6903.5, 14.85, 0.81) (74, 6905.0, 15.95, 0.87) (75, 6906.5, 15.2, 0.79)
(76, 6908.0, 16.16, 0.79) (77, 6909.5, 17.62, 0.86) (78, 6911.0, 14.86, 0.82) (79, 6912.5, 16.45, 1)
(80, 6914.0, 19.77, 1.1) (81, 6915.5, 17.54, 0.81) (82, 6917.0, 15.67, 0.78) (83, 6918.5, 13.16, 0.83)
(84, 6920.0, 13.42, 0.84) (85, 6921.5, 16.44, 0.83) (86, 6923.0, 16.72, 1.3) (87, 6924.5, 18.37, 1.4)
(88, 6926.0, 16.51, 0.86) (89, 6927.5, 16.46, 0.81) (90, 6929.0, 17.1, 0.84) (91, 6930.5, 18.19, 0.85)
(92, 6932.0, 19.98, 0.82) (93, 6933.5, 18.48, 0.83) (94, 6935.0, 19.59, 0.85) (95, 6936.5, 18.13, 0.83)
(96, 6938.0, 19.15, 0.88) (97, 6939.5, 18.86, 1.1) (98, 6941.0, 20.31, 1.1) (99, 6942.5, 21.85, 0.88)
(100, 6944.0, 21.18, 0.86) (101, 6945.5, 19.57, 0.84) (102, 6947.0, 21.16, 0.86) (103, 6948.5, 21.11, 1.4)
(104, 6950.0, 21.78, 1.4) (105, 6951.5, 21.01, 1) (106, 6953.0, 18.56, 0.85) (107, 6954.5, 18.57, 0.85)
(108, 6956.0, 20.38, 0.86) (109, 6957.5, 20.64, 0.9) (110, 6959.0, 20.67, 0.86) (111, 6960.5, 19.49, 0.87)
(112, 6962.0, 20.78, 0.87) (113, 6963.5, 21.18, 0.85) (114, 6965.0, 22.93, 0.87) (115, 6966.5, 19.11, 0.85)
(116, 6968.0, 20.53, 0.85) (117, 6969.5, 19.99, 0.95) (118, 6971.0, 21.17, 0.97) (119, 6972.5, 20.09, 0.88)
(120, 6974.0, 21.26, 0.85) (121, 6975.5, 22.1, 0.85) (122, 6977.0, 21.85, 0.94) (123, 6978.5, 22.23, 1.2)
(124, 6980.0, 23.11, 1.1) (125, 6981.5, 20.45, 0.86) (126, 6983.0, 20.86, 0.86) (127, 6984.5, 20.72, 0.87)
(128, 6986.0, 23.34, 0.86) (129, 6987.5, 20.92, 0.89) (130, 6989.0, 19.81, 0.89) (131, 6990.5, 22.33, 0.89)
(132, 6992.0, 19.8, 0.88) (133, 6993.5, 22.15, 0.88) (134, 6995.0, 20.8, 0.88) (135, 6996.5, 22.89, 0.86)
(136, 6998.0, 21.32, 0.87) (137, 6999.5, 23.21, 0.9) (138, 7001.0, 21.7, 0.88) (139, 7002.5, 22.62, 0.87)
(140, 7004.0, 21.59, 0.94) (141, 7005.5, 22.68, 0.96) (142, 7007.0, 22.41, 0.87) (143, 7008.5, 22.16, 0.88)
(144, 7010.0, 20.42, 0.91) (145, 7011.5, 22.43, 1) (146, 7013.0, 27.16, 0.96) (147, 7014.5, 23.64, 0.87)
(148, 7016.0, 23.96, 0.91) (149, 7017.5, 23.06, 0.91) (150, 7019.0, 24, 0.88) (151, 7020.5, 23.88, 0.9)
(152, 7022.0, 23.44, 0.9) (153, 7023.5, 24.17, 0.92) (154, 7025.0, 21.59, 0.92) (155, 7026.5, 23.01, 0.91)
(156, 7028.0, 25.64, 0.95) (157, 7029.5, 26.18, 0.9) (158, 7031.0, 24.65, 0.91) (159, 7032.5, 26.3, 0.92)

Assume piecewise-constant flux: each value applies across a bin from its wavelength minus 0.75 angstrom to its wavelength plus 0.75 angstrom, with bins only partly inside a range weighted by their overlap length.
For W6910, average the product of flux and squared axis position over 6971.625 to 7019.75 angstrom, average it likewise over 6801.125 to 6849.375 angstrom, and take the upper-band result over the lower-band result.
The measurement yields 1.7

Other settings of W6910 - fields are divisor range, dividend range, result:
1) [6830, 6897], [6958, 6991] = 1.53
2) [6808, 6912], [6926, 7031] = 1.56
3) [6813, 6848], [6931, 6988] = 1.52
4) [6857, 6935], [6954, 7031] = 1.48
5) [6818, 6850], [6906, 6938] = 1.23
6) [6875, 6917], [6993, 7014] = 1.51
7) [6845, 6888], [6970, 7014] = 1.63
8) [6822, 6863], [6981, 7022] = 1.67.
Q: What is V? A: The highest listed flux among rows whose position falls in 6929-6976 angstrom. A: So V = 22.93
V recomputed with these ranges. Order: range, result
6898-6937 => 19.98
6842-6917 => 19.77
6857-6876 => 15.72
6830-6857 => 16.19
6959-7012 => 23.34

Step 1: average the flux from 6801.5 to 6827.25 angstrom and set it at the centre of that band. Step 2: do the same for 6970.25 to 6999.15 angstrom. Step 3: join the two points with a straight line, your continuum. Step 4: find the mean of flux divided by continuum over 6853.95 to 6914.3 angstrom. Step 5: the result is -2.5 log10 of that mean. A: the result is 0.14 mag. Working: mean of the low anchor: 13.3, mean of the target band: 14.6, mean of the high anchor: 21.5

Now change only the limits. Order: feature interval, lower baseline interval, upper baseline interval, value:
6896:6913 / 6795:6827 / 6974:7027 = 0.17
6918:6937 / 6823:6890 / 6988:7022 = 0.06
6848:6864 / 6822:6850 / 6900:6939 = 0.11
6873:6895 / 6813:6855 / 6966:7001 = 0.11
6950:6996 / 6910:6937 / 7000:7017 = -0.03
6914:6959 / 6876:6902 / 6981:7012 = -0.05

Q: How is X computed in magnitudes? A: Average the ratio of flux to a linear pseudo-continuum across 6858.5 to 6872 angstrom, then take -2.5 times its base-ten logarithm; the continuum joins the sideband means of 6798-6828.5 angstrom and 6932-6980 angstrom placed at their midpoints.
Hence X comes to 0.20 mag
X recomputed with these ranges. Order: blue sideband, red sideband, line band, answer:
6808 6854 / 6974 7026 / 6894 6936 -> 0.11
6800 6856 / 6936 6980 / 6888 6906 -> 0.17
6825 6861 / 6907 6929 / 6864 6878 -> 0.08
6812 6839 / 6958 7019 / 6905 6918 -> 0.09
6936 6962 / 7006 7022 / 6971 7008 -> 0.02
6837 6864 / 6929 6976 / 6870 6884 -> 0.05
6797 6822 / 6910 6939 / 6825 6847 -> -0.02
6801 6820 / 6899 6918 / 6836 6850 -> -0.02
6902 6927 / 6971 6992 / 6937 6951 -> -0.12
